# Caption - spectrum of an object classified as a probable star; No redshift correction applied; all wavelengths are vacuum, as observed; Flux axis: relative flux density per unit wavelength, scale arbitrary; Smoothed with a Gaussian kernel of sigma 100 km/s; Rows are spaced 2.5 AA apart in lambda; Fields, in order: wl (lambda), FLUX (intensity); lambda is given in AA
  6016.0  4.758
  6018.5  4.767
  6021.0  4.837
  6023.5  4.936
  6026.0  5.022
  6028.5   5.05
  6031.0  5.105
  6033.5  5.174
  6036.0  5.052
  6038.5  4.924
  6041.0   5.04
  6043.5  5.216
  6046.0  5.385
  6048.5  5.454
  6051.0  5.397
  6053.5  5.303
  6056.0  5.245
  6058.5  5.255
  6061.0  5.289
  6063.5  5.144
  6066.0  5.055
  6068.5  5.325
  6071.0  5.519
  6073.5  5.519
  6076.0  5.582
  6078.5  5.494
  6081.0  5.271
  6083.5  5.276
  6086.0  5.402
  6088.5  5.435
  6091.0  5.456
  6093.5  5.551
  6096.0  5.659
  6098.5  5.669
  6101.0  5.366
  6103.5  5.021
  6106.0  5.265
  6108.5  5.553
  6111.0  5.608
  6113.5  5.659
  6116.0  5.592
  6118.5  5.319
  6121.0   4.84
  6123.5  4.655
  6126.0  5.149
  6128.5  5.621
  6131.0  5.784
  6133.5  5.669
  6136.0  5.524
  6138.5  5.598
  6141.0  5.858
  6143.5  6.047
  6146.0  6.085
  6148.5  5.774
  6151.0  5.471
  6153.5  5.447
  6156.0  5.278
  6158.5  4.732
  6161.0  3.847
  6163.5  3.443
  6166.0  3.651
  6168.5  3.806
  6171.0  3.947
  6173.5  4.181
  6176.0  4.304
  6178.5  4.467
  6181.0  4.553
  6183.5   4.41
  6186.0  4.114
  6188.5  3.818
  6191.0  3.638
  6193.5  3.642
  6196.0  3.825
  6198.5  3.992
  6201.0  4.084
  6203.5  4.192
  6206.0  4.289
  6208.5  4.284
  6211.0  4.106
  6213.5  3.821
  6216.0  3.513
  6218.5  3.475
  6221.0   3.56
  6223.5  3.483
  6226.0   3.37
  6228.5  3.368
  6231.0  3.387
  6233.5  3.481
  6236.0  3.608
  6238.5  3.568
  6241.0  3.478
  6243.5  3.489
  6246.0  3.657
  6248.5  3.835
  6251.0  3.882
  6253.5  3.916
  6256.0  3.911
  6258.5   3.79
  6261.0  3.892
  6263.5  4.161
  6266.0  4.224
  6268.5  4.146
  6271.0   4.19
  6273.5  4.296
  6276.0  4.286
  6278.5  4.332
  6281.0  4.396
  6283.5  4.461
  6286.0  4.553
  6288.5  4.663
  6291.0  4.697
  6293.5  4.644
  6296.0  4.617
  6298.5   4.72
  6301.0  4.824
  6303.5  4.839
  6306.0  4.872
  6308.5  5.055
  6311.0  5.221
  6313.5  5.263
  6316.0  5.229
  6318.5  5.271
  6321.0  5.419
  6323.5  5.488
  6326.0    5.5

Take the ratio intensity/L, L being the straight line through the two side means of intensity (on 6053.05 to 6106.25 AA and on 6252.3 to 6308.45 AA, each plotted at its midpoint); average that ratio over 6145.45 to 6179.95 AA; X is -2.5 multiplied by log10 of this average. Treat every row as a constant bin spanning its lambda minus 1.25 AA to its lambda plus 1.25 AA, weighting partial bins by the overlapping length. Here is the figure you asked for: 0.09 mag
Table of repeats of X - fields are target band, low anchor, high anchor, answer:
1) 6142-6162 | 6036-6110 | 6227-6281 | -0.14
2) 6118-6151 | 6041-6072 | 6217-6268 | -0.20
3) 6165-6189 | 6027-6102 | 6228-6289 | 0.10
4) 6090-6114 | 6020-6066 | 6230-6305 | -0.12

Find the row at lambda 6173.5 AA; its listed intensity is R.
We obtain 4.181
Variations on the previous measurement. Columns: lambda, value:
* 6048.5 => 5.454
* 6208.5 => 4.284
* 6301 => 4.824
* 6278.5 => 4.332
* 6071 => 5.519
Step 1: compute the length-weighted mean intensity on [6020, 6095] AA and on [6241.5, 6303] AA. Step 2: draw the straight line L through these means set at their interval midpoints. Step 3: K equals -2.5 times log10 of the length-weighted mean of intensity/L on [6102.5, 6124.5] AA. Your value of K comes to -0.06 mag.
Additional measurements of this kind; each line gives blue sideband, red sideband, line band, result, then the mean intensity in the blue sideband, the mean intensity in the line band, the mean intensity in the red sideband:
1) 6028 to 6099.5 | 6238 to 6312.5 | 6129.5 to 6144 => -0.15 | 5.32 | 5.73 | 4.3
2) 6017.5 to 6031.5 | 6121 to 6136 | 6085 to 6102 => -0.06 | 4.95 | 5.51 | 5.34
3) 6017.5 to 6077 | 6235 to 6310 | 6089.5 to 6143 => -0.12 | 5.19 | 5.46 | 4.24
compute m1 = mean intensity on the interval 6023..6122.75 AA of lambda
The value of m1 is 5.31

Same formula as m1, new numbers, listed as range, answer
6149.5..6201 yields 4.23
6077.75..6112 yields 5.43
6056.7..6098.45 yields 5.4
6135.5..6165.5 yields 5.21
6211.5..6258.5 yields 3.61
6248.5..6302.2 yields 4.3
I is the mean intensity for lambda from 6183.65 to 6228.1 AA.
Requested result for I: 3.84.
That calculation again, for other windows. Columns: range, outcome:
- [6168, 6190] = 4.18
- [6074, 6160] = 5.46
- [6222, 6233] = 3.41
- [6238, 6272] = 3.87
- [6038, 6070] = 5.24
